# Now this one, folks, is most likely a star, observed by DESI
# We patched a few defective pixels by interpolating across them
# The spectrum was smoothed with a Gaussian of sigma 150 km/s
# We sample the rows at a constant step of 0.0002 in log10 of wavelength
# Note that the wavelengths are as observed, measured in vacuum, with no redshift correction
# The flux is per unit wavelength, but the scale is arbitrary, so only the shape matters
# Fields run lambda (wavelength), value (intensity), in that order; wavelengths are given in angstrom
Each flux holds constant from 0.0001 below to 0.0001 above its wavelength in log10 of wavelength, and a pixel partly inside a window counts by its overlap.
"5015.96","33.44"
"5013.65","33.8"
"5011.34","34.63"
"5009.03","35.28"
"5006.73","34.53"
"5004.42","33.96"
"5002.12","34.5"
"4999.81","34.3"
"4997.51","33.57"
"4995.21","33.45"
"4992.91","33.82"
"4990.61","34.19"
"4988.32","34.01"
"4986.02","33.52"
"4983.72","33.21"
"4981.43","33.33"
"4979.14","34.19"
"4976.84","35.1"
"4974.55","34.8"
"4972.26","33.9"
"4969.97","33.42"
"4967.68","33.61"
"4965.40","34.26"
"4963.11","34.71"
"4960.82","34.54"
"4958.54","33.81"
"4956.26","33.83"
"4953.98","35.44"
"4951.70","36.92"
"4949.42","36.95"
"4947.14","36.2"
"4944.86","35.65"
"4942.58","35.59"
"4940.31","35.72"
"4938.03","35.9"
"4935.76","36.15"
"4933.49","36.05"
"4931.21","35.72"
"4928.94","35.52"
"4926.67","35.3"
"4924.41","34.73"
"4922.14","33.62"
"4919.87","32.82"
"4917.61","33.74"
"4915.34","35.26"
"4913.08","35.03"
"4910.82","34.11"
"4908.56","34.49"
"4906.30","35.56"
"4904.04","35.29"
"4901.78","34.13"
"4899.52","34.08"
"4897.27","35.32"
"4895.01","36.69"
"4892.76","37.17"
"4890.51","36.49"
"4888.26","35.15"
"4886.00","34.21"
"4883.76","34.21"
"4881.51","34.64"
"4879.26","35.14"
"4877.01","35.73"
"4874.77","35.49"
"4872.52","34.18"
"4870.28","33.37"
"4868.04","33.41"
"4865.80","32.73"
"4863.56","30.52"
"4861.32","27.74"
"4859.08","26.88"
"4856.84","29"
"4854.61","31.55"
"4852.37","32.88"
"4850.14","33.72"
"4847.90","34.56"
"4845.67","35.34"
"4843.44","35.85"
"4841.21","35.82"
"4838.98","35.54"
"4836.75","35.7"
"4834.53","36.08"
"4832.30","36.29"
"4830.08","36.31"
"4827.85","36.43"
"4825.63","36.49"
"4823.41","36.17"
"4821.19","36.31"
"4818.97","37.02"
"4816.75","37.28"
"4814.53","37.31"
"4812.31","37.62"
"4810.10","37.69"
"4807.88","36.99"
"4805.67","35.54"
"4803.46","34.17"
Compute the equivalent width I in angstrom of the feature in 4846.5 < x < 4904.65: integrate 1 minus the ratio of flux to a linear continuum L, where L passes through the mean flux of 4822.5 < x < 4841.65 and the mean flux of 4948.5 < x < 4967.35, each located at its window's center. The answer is 3.4 angstrom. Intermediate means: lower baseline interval 36.1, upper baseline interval 35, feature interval 33.6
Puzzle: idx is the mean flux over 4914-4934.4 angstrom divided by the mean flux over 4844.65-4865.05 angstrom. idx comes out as 1.11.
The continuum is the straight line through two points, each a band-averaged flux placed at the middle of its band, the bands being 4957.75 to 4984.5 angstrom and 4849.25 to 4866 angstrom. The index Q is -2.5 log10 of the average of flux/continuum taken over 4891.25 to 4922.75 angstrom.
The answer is -0.091 mag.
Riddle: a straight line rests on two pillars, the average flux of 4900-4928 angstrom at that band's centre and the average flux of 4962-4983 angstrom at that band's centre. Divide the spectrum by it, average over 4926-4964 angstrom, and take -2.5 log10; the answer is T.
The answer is -0.04 mag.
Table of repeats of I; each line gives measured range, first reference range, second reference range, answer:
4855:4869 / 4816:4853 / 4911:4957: 2.18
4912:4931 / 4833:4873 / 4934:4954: 0.42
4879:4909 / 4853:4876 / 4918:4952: -1.84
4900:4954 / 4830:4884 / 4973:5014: -2.13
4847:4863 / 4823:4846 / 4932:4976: 2.24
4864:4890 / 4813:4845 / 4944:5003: 0.99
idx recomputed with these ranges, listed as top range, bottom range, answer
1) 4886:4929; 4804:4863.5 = 1.00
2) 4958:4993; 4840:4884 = 1.03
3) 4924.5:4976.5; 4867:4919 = 1.01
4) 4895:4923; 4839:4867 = 1.07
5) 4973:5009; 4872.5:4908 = 0.97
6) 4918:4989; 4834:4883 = 1.04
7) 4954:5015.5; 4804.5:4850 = 0.94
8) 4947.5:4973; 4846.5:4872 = 1.10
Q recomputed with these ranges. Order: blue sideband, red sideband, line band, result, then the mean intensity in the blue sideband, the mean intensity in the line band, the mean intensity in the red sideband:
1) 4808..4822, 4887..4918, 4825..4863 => 0.08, 37.2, 33.8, 35.2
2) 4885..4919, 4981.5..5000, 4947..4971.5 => -0.02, 35.1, 34.8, 33.7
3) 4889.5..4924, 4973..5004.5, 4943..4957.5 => -0.04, 34.9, 35.8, 34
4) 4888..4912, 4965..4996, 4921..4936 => -0.01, 35.3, 35.2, 33.9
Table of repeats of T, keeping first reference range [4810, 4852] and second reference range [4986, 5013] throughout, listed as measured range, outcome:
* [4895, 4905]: 0.01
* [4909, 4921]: 0.03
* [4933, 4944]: -0.03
